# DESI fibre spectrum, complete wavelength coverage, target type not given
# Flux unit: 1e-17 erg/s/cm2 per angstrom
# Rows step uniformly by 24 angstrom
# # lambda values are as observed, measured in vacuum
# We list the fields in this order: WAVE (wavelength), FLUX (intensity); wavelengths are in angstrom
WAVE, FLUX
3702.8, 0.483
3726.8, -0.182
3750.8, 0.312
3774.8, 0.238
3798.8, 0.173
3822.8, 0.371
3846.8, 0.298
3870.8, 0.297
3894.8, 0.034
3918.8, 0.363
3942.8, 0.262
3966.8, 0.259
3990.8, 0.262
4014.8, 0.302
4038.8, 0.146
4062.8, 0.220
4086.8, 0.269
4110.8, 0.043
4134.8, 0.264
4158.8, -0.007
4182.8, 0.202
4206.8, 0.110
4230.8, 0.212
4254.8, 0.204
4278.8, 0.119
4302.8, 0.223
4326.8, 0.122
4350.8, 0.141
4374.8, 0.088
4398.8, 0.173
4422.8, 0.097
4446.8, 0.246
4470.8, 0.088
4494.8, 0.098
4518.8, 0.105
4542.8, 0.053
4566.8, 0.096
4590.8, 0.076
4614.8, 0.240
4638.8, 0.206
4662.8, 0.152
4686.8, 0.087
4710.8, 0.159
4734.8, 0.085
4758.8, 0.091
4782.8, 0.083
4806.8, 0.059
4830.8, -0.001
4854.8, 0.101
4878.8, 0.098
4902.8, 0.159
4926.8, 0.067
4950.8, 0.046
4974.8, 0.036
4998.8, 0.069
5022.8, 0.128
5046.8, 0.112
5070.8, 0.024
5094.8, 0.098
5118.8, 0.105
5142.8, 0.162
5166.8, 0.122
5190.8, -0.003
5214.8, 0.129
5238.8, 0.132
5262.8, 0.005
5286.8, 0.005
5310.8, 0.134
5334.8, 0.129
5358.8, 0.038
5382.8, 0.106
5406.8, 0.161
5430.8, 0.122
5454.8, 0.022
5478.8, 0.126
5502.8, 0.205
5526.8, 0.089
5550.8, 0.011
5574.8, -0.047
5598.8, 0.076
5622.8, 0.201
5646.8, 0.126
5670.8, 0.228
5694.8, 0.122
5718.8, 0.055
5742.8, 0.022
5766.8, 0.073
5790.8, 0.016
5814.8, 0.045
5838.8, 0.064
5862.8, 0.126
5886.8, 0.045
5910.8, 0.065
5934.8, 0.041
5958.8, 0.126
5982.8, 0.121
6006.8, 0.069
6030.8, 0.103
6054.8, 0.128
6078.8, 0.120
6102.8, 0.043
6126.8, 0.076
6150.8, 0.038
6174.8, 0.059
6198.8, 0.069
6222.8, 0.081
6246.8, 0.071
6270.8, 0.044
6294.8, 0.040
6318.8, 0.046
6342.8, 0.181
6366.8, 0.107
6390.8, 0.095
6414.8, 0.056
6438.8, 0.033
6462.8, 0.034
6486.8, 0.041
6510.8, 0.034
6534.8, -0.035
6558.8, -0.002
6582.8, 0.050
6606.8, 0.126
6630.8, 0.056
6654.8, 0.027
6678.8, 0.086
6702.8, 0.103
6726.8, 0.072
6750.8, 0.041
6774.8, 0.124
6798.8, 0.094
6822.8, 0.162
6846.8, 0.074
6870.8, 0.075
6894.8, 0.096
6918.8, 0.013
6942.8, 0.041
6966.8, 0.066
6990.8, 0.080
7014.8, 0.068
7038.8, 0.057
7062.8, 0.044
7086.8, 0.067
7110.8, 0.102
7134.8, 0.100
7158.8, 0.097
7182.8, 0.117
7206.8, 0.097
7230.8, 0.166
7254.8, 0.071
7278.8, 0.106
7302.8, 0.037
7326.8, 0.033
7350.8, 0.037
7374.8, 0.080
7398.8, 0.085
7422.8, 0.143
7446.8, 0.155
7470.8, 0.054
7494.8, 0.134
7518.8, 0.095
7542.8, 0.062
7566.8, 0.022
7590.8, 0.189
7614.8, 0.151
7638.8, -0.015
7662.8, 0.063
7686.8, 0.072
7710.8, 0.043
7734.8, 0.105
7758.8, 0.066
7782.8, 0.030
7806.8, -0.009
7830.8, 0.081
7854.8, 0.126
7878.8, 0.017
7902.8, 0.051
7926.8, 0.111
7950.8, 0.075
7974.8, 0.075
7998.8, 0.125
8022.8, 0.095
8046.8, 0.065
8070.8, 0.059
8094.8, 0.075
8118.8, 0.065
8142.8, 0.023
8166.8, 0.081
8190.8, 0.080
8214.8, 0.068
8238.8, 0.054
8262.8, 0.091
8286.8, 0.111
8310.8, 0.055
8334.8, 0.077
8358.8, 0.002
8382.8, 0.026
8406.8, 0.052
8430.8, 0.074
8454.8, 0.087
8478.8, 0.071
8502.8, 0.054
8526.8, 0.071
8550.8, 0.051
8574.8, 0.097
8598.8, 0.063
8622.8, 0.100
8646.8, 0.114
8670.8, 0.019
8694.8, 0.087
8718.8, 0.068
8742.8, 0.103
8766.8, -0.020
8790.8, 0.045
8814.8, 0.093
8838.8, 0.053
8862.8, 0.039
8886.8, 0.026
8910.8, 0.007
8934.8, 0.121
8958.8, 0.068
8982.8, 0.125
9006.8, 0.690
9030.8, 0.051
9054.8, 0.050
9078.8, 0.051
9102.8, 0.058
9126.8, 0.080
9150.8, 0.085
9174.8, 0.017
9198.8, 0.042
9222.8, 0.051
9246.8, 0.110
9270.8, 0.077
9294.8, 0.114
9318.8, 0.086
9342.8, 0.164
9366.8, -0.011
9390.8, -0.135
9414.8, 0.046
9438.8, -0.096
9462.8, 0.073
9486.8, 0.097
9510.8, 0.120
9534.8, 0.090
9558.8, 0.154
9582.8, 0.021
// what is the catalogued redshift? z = 1.41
